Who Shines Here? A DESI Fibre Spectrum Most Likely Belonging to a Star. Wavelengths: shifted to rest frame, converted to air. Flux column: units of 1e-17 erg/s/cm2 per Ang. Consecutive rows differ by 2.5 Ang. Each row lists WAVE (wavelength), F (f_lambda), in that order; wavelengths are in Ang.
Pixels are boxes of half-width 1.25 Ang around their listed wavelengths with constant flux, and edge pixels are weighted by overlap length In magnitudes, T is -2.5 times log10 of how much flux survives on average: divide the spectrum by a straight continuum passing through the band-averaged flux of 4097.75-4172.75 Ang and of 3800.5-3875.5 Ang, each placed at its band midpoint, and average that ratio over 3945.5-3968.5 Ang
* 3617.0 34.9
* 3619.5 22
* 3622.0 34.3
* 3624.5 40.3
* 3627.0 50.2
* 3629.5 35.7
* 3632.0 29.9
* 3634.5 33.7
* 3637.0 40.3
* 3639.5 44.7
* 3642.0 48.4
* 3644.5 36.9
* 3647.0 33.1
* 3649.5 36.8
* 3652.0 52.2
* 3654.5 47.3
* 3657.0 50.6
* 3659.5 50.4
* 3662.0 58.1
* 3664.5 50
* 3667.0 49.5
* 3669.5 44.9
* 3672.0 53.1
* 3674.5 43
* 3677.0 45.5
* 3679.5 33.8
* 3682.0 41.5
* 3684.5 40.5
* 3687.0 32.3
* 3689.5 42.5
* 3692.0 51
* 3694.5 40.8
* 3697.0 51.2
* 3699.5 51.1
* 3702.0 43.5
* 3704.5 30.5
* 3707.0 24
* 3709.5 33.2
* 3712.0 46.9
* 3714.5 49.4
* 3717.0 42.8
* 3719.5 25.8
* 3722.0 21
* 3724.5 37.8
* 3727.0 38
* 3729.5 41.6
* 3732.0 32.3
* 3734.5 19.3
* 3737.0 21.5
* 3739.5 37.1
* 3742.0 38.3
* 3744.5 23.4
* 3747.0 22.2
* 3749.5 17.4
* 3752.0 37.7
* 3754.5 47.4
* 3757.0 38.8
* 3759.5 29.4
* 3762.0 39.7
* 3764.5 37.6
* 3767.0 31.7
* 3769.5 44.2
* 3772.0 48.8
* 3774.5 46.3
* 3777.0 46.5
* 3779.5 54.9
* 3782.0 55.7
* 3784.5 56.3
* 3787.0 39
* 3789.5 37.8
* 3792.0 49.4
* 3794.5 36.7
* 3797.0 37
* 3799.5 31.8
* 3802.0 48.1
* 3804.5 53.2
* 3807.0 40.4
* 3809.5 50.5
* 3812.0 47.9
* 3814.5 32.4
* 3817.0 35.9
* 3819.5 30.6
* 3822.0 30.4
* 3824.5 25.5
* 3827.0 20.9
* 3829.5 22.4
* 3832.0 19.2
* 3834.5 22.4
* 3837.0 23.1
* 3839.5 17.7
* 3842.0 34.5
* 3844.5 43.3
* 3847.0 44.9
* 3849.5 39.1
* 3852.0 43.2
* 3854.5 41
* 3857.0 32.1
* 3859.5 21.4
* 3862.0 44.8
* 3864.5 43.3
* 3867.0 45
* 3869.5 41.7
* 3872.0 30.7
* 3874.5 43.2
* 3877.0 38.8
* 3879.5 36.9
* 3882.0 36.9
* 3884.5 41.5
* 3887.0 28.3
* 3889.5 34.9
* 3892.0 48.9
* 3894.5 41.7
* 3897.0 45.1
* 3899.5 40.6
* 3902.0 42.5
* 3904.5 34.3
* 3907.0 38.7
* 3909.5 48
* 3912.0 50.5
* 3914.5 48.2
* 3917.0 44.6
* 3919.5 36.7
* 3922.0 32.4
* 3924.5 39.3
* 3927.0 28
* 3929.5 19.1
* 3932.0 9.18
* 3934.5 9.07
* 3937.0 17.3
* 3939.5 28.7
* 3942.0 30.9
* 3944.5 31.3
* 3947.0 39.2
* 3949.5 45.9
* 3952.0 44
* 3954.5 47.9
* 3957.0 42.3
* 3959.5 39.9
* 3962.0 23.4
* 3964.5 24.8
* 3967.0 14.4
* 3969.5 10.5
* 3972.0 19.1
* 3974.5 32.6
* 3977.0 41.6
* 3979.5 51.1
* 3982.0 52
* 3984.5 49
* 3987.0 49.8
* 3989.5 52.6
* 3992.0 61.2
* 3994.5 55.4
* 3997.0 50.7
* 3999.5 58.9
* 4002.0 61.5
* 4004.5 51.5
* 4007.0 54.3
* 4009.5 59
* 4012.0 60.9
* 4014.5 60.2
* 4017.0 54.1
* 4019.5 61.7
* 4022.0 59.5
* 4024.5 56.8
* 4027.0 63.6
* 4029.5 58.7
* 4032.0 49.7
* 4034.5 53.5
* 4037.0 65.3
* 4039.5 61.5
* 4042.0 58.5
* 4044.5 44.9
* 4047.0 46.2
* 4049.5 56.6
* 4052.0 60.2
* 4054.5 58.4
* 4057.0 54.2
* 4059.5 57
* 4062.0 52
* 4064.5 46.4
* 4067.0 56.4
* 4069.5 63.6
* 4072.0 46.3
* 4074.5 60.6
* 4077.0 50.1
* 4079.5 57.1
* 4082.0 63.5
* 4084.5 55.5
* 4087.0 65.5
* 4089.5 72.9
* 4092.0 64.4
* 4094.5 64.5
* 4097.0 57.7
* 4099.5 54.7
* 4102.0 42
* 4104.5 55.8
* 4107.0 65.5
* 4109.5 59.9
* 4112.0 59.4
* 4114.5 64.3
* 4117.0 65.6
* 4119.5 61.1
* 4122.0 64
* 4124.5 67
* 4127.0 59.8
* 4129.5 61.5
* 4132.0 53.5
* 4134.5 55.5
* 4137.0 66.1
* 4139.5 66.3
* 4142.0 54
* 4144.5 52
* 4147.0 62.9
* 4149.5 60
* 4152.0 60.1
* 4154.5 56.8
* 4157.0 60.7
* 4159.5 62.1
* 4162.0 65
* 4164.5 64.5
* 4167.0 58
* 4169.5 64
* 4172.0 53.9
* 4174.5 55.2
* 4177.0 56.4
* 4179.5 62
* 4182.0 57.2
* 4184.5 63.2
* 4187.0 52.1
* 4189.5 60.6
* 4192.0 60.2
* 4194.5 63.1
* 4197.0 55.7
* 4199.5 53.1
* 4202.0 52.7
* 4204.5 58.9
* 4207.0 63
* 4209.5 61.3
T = 0.26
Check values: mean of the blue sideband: 35.6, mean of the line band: 35.4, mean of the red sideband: 59.9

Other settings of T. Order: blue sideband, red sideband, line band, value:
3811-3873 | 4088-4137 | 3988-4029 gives -0.15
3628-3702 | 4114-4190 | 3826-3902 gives 0.38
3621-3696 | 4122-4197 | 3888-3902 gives 0.21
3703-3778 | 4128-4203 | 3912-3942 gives 0.47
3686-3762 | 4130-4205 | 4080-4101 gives -0.13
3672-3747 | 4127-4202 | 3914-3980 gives 0.48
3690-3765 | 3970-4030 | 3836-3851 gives 0.25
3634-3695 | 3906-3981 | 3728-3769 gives 0.25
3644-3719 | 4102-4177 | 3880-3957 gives 0.39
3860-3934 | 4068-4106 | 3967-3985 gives 0.33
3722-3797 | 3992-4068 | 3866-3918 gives 0.15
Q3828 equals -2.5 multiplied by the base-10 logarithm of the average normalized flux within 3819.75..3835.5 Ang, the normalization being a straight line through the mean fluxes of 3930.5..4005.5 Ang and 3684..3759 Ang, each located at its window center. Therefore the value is 0.47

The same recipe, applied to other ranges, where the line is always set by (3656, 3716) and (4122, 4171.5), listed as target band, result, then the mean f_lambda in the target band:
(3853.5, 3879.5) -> 0.31 mag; 38.1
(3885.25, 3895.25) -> 0.31 mag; 38.4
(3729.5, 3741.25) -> 0.48 mag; 29.5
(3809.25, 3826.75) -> 0.37 mag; 34.5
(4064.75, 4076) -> 0.04 mag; 55.7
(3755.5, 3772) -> 0.23 mag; 38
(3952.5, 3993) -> 0.38 mag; 38.2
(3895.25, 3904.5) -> 0.24 mag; 41.5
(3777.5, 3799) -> 0.05 mag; 45.4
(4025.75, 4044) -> -0.03 mag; 58.1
